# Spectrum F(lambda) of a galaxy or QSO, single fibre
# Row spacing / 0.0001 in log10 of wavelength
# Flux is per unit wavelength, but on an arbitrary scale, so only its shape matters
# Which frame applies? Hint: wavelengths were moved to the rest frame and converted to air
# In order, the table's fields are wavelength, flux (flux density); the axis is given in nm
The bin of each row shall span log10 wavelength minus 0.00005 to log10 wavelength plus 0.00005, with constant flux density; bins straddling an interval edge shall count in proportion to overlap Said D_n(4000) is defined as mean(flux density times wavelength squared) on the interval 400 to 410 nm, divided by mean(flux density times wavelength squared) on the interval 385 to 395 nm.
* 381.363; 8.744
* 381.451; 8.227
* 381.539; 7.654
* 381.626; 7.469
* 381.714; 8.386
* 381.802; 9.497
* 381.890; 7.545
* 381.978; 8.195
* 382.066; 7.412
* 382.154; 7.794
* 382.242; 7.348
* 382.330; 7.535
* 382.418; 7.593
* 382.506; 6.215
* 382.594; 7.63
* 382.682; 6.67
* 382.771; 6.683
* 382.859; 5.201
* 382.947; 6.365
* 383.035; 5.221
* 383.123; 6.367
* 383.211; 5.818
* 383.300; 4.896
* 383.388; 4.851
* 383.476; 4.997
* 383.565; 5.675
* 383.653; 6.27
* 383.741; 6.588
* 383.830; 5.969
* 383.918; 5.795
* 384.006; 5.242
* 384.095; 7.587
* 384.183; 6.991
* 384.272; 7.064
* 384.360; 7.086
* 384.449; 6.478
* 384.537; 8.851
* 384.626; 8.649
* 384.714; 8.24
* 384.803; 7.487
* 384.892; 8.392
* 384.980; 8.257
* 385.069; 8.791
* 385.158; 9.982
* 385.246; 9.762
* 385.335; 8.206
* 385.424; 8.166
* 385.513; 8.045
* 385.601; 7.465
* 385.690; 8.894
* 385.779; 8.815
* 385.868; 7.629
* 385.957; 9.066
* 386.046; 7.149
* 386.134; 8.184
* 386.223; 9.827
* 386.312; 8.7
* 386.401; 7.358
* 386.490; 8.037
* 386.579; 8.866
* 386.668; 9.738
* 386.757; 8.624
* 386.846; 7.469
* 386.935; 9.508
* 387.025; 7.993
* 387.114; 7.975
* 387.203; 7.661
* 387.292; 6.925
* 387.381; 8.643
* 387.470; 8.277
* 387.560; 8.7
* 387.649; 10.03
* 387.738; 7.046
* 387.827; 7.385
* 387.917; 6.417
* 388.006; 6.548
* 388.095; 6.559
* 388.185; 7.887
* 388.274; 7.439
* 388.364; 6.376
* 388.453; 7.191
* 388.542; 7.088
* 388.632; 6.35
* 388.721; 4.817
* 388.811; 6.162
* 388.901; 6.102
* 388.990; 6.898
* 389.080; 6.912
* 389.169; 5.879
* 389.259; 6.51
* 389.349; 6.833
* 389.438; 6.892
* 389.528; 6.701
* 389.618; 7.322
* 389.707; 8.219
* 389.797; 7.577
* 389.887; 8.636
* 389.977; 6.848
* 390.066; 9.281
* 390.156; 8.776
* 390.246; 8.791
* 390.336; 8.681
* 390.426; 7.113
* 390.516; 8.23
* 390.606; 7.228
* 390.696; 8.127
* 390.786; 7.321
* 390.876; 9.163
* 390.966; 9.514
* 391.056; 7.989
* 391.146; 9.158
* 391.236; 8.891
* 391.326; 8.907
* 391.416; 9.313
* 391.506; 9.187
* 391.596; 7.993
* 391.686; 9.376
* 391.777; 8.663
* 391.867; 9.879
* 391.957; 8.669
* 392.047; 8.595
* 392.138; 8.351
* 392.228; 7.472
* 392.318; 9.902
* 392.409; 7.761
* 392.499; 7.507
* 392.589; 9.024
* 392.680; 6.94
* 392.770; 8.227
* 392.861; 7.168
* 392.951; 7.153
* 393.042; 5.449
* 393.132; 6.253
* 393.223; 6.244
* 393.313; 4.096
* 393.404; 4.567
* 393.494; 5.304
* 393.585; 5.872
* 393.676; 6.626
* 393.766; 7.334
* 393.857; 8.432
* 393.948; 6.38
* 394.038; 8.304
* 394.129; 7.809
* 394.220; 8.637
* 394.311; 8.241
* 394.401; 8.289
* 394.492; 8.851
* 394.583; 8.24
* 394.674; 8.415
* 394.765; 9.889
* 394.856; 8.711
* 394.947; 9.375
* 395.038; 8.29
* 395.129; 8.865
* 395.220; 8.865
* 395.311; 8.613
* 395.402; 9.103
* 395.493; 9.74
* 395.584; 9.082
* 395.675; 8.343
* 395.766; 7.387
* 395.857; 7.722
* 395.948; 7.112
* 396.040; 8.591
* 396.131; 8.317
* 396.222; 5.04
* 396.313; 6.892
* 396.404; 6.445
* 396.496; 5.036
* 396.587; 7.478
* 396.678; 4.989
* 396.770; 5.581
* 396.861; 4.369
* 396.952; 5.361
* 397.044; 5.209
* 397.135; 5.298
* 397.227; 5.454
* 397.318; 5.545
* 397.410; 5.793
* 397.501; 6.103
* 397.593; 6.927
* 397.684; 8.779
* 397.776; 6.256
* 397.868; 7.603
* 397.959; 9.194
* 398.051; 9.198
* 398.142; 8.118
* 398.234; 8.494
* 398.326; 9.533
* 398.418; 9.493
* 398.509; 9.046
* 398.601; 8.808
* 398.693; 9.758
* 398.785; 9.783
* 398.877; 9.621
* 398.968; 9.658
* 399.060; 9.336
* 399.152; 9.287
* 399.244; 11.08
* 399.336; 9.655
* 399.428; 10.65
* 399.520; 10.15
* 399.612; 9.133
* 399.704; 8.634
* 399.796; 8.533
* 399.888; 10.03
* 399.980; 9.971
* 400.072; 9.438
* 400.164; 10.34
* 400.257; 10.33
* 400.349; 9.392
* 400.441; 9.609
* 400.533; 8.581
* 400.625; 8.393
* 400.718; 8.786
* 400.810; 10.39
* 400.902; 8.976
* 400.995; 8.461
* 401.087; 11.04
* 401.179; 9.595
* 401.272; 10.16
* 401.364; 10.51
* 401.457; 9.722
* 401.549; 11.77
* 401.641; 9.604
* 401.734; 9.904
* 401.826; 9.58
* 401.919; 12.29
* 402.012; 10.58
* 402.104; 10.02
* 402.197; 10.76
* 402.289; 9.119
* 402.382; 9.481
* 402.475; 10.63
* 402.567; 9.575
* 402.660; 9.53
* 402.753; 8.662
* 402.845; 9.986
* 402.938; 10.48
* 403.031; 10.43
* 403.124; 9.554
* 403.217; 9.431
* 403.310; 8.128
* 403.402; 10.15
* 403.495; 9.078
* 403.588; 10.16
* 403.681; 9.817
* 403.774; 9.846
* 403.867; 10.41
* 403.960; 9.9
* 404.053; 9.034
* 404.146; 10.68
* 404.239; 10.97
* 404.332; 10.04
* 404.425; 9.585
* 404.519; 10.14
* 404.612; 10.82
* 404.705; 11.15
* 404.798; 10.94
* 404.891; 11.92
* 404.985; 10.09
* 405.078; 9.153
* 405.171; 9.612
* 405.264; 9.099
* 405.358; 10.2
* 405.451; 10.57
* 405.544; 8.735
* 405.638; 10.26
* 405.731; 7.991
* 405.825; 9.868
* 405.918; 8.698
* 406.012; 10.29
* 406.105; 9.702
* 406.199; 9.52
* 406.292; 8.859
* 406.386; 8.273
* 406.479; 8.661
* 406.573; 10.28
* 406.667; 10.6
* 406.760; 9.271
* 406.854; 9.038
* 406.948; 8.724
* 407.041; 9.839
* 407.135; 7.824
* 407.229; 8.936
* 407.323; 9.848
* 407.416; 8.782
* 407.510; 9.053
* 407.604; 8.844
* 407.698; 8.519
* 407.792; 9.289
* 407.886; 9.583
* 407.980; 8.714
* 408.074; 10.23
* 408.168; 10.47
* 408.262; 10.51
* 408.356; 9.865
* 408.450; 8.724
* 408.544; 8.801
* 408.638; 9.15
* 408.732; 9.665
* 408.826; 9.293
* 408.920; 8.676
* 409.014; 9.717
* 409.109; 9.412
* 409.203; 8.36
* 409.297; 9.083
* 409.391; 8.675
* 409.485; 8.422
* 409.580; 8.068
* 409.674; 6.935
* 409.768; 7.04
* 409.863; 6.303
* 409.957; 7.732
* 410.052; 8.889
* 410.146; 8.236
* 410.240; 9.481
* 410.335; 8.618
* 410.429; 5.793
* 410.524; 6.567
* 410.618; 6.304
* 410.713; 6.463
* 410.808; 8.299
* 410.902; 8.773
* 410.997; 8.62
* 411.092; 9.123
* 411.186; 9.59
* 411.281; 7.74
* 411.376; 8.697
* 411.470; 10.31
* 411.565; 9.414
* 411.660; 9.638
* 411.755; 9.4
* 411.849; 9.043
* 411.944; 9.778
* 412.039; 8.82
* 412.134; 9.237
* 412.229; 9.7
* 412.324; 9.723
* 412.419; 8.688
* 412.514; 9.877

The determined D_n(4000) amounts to 1.31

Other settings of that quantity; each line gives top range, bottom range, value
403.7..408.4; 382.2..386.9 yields 1.45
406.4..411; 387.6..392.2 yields 1.23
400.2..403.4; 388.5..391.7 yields 1.35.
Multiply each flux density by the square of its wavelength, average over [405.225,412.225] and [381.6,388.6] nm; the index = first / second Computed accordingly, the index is 1.33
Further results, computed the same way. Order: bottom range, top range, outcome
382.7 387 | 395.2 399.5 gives 1.12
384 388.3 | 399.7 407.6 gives 1.32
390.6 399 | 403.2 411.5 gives 1.25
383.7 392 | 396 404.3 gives 1.21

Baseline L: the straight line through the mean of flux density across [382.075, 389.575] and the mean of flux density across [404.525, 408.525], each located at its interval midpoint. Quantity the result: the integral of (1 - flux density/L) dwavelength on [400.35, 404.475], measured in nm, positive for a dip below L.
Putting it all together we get -0.33 nm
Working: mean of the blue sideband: 7.34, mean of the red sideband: 9.56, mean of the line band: 9.85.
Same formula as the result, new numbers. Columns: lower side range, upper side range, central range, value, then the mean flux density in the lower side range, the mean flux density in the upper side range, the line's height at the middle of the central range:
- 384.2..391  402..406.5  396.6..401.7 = 0.32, 7.83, 9.81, 9.2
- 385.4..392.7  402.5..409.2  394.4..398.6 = 0.52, 7.96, 9.59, 8.68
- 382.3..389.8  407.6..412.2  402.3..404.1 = -0.29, 7.34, 8.71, 8.33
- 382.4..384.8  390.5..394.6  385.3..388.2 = -0.48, 6.49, 7.83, 6.96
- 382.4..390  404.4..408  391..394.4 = 0.13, 7.35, 9.52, 8.06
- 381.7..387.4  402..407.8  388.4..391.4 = 0.19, 7.54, 9.67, 8.1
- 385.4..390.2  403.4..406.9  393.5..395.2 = 0.08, 7.67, 9.82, 8.48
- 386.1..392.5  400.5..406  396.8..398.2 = 0.38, 7.93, 9.89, 9.08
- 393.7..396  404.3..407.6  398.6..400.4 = -0.16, 8.39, 9.6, 8.89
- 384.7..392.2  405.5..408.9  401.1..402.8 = -0.22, 8.01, 9.29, 8.93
